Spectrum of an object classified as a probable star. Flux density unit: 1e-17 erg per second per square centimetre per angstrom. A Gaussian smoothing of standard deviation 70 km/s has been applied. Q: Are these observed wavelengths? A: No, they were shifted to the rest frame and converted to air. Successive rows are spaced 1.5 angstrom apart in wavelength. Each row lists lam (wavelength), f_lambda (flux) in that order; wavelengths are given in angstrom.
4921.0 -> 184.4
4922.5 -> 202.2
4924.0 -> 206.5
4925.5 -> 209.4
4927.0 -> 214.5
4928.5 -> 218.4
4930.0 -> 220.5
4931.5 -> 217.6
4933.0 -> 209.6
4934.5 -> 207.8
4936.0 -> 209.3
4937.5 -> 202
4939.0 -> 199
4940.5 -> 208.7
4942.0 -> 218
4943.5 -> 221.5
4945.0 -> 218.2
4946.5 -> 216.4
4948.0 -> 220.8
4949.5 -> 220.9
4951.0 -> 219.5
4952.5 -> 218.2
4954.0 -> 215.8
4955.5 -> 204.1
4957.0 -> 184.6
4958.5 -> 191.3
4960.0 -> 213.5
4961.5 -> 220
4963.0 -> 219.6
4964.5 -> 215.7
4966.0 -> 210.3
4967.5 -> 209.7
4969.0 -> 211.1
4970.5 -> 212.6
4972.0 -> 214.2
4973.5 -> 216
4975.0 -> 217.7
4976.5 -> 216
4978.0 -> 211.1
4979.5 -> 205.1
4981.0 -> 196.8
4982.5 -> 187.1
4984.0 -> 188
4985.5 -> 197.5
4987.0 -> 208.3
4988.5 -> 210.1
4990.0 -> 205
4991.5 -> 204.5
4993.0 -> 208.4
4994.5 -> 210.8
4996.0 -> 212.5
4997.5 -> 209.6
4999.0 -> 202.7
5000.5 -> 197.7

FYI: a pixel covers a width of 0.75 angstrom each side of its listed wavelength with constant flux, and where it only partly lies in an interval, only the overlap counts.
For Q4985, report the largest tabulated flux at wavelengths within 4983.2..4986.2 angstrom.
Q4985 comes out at 197.5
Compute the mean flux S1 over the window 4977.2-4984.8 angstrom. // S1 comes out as 198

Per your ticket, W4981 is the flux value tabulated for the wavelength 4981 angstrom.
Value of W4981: 196.8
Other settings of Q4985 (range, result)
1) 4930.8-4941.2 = 217.6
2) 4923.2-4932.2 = 220.5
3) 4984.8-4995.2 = 210.8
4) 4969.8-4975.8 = 217.7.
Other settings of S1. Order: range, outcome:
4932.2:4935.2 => 209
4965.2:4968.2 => 210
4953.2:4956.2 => 210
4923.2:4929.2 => 212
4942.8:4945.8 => 220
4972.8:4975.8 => 217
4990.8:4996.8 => 209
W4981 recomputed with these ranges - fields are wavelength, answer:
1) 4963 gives 219.6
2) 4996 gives 212.5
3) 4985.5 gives 197.5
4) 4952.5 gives 218.2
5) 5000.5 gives 197.7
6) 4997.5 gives 209.6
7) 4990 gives 205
